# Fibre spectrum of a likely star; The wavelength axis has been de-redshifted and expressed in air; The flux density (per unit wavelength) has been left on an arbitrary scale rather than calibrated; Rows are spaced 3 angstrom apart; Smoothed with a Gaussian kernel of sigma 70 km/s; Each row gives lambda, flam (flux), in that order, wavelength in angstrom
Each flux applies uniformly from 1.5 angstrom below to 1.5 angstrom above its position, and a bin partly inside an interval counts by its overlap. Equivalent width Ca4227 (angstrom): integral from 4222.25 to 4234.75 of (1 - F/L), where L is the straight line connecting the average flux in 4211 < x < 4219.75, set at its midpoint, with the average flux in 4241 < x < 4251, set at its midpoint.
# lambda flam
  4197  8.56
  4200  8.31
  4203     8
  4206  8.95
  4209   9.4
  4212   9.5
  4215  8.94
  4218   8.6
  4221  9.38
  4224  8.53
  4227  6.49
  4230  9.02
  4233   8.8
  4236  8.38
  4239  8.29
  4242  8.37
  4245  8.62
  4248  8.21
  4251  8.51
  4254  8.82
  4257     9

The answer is 0.7 angstrom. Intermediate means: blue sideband 9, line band 8.24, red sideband 8.42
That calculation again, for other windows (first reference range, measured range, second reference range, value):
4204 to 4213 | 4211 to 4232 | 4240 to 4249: 0.7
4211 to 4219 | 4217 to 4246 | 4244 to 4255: 1.1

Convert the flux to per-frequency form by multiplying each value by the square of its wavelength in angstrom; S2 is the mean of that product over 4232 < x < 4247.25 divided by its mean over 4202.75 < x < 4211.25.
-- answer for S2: 0.96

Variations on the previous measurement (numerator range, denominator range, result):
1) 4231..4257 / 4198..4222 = 0.98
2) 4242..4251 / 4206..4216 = 0.93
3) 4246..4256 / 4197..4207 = 1.04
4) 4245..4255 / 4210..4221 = 0.95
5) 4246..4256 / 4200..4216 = 0.98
